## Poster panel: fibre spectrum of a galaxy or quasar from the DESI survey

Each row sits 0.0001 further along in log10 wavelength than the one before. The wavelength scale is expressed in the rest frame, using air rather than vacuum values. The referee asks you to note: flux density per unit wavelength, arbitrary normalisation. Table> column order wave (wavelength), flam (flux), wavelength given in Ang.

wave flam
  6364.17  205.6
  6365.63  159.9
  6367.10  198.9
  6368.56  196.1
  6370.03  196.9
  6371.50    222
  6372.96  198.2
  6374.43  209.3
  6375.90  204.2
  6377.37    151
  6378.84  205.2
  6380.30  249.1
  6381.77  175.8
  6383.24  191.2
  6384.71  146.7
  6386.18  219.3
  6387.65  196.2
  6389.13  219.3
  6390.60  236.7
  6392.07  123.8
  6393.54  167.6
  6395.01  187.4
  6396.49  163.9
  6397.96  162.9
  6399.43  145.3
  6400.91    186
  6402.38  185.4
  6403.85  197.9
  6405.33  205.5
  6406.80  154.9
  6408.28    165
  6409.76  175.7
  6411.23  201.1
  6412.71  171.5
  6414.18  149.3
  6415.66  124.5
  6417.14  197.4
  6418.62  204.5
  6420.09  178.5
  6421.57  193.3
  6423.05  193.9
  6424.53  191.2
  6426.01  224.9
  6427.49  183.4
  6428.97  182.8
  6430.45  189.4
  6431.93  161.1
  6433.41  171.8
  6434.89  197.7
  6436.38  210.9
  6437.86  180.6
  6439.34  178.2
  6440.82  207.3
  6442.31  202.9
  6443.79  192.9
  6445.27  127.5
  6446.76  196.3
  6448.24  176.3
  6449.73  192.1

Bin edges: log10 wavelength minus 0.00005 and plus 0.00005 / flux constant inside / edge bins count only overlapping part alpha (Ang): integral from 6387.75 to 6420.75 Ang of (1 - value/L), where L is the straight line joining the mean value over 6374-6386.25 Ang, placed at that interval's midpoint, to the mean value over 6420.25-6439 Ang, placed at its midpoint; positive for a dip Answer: 2.3 Ang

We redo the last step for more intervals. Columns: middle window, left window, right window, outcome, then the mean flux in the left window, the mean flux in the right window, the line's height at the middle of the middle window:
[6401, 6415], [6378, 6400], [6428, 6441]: 0.6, 186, 186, 186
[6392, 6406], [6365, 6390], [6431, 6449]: 1.3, 197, 184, 192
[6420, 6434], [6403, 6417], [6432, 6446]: -0.6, 173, 184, 180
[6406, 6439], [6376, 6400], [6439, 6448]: 0.4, 185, 184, 184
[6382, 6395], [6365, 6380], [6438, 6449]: 0.4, 196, 183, 193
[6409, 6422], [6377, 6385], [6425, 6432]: 1.0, 190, 191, 191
